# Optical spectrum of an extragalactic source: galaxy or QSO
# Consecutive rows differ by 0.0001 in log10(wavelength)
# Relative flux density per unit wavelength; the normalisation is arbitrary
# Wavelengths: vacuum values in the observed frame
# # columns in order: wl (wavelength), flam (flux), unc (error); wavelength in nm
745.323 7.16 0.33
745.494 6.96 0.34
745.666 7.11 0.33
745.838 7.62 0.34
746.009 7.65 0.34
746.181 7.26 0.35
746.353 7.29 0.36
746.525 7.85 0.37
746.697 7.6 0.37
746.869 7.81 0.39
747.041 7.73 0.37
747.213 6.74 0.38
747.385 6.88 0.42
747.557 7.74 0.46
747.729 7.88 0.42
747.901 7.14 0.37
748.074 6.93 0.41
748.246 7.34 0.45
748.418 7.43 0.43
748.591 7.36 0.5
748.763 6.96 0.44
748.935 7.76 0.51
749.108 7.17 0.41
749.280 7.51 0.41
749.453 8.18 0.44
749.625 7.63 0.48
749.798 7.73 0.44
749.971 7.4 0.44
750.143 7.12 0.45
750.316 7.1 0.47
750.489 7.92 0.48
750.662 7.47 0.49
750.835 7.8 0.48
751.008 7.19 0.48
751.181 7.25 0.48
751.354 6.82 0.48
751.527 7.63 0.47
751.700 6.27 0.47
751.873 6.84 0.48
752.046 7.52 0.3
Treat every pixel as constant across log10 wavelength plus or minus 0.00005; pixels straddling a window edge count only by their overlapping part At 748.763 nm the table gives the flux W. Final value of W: 6.96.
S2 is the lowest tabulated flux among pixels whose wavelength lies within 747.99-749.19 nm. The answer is 6.93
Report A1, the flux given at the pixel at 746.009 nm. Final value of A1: 7.65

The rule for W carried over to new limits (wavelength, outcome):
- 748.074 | 6.93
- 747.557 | 7.74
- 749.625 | 7.63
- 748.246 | 7.34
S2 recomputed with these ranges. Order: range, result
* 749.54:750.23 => 7.12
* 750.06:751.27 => 7.1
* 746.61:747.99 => 6.74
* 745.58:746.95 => 7.11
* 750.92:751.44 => 6.82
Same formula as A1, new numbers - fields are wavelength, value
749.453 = 8.18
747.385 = 6.88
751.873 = 6.84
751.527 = 7.63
